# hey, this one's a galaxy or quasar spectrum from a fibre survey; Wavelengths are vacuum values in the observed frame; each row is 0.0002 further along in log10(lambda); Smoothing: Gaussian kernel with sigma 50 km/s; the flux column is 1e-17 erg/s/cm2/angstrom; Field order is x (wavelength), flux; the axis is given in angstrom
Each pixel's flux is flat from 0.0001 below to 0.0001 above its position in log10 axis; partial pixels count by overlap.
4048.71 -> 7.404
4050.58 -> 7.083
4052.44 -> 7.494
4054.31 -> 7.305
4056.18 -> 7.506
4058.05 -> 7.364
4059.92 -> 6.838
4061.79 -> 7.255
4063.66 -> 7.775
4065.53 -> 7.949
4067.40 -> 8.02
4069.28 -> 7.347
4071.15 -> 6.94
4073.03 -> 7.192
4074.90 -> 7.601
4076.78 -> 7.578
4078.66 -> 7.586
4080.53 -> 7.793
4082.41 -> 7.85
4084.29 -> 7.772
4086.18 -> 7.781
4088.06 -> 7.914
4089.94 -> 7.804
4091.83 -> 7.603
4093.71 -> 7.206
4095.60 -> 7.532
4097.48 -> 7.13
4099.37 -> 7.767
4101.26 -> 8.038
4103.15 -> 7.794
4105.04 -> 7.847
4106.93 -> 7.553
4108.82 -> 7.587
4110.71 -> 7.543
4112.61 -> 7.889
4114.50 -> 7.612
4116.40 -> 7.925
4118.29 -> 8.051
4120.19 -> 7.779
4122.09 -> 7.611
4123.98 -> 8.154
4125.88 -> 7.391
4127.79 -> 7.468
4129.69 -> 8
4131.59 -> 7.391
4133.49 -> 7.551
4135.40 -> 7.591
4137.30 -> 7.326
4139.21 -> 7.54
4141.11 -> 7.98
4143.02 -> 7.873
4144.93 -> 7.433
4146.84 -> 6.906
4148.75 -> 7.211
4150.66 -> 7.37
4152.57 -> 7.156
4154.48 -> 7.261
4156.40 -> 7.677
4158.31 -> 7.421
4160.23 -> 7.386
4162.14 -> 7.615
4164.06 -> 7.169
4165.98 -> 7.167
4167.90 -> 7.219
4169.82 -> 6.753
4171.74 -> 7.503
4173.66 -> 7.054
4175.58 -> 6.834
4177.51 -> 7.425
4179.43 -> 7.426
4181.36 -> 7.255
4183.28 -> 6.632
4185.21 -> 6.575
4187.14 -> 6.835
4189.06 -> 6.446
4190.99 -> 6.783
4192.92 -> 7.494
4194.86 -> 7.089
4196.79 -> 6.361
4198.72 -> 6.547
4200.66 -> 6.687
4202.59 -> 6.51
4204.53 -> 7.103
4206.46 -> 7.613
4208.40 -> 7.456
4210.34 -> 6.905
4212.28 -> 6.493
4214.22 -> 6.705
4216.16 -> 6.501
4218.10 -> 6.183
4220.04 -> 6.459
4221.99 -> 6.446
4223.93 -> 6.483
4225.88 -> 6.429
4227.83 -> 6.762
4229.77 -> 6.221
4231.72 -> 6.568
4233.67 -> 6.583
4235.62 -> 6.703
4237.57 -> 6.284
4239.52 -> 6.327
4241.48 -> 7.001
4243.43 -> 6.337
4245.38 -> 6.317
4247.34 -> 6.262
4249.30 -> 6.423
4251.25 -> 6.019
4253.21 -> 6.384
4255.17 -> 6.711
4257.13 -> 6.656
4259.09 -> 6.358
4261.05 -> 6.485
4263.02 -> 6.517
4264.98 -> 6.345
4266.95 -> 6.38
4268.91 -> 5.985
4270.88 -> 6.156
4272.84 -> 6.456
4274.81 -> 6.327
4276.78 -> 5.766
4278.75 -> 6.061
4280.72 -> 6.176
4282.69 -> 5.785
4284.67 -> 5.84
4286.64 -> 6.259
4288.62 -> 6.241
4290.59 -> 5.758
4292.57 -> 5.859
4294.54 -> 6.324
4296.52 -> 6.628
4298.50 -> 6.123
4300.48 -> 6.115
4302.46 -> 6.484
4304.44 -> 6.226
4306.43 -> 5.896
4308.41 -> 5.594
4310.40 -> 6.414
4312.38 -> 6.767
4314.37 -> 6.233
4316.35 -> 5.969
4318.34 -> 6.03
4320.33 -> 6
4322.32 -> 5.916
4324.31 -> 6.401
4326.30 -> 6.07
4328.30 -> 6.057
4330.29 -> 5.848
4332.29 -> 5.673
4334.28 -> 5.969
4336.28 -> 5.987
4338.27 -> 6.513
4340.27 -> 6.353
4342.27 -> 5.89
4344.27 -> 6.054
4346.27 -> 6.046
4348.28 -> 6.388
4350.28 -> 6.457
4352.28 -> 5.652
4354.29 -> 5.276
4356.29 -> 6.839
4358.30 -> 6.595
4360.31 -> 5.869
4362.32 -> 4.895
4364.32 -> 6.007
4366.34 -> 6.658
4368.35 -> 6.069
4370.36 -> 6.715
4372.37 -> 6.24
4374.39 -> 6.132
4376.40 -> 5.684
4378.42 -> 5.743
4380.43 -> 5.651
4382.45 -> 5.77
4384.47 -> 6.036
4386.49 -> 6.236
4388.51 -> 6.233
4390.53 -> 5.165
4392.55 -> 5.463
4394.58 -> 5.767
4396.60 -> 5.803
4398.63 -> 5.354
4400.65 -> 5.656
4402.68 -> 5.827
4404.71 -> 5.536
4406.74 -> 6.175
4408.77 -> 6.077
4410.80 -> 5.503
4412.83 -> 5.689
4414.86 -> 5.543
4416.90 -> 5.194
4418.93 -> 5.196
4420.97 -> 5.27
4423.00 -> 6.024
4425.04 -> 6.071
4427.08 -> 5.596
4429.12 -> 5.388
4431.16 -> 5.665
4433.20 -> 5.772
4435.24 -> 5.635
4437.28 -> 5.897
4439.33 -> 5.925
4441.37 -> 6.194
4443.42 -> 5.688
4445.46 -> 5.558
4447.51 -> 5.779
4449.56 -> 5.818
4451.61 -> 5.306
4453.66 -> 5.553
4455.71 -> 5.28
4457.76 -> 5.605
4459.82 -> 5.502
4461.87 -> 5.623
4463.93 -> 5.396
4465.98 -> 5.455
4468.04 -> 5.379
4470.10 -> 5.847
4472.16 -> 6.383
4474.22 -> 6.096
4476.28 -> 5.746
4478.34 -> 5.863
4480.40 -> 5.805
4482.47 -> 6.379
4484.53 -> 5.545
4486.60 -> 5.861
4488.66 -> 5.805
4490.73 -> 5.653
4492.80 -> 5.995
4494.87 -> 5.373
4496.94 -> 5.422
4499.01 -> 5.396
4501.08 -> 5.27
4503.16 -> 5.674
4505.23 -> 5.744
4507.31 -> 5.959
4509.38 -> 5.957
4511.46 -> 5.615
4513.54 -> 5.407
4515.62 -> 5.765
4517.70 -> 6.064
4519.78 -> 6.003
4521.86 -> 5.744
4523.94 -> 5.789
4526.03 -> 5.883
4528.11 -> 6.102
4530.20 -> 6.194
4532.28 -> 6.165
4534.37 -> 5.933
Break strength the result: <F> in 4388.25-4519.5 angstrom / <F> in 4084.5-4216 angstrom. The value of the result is 0.77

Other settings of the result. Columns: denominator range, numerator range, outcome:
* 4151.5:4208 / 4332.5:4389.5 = 0.86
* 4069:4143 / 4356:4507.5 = 0.75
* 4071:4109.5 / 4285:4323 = 0.81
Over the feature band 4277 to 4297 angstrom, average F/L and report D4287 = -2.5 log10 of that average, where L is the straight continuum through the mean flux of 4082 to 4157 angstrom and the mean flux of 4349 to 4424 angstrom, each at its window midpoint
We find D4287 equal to 0.075 mag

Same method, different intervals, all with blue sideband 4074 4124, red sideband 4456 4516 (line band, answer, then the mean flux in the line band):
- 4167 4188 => 0.04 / 7.05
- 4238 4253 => 0.09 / 6.38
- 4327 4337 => 0.10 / 5.91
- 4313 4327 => 0.08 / 6.11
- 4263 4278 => 0.10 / 6.22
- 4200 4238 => 0.07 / 6.66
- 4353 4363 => 0.08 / 5.92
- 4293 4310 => 0.08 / 6.17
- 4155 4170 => 0.01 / 7.32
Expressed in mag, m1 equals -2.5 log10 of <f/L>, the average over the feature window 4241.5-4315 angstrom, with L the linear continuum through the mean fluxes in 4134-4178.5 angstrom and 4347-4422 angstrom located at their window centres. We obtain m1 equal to 0.05 mag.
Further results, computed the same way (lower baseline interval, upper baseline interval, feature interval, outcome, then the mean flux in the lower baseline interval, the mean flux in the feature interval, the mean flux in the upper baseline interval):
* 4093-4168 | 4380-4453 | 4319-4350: 0.03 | 7.56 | 6.09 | 5.71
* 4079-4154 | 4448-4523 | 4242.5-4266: 0.08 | 7.63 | 6.4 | 5.7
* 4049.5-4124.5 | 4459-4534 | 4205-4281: 0.07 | 7.61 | 6.47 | 5.78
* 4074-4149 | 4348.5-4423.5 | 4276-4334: 0.05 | 7.65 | 6.09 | 5.84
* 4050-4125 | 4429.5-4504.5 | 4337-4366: 0.04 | 7.61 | 6.07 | 5.7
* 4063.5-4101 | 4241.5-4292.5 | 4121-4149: -0.05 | 7.61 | 7.57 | 6.25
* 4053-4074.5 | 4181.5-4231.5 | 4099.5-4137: -0.08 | 7.41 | 7.72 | 6.72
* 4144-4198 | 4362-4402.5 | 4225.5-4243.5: 0.03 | 7.12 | 6.53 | 5.88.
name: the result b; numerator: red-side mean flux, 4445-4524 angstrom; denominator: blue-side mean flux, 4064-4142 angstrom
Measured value 0.7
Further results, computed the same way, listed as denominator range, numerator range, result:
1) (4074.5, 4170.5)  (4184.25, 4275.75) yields 0.87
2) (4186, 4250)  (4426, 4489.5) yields 0.86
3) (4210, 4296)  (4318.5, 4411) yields 0.94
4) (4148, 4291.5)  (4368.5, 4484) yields 0.86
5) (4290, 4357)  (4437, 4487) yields 0.94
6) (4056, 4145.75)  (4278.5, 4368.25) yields 0.80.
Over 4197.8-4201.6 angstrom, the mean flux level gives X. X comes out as 6.61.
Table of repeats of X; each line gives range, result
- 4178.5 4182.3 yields 7.33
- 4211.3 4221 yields 6.47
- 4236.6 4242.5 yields 6.53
